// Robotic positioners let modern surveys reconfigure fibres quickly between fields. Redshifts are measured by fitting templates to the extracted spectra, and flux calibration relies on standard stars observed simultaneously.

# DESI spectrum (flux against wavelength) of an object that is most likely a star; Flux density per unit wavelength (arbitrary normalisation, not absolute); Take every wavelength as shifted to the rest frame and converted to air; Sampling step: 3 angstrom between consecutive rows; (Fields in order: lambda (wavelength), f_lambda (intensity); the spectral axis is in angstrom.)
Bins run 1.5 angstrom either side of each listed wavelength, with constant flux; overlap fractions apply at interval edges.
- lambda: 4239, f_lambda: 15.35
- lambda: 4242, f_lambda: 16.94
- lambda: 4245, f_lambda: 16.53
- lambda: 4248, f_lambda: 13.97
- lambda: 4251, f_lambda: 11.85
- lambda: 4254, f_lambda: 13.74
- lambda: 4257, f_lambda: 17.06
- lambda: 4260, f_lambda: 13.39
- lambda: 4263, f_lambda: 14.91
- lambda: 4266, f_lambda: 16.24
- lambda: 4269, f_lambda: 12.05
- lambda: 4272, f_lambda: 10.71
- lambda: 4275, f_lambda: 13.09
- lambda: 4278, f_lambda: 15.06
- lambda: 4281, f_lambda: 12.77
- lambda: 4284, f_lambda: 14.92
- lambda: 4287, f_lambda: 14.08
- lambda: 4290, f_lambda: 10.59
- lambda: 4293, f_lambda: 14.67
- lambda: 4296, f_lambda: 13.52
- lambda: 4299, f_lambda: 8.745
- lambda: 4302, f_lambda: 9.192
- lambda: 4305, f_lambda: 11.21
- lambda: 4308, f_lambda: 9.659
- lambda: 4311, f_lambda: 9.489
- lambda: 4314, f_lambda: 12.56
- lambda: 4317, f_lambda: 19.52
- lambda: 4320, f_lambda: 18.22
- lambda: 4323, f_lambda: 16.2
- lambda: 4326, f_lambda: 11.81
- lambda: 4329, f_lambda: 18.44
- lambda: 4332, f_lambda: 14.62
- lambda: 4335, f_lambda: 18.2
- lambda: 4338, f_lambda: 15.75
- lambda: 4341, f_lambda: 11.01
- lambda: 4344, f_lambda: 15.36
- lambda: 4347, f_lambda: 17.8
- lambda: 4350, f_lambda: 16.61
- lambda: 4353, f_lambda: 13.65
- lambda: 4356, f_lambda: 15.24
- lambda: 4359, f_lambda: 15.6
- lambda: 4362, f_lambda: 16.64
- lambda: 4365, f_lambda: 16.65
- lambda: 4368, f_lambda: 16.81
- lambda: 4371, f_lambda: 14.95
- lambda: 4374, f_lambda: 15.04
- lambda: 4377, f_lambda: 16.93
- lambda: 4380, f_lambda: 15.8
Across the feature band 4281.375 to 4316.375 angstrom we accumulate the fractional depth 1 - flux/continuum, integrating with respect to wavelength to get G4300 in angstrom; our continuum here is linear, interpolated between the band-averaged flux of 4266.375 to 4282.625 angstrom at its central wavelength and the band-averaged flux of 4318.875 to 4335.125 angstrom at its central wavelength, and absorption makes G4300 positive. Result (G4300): 5.9 angstrom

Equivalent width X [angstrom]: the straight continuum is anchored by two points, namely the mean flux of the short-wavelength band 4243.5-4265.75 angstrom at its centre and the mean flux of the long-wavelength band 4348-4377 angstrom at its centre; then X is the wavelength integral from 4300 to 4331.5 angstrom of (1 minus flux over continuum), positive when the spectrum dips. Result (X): 3.5 angstrom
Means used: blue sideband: 14.6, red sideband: 15.8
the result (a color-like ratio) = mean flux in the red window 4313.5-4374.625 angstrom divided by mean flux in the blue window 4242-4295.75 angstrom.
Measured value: 1.1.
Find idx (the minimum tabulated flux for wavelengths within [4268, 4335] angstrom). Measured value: 8.745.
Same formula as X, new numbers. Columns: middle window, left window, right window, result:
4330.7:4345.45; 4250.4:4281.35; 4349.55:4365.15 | 0.21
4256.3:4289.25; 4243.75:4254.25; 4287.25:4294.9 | -1.19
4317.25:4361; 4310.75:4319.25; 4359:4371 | -0.46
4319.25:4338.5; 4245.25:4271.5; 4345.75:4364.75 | -0.83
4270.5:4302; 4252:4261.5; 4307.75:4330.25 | 4.30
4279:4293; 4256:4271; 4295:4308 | -1.43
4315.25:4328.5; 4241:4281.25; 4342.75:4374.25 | -1.11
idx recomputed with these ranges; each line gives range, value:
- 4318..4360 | 11.01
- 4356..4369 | 15.24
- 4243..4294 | 10.59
